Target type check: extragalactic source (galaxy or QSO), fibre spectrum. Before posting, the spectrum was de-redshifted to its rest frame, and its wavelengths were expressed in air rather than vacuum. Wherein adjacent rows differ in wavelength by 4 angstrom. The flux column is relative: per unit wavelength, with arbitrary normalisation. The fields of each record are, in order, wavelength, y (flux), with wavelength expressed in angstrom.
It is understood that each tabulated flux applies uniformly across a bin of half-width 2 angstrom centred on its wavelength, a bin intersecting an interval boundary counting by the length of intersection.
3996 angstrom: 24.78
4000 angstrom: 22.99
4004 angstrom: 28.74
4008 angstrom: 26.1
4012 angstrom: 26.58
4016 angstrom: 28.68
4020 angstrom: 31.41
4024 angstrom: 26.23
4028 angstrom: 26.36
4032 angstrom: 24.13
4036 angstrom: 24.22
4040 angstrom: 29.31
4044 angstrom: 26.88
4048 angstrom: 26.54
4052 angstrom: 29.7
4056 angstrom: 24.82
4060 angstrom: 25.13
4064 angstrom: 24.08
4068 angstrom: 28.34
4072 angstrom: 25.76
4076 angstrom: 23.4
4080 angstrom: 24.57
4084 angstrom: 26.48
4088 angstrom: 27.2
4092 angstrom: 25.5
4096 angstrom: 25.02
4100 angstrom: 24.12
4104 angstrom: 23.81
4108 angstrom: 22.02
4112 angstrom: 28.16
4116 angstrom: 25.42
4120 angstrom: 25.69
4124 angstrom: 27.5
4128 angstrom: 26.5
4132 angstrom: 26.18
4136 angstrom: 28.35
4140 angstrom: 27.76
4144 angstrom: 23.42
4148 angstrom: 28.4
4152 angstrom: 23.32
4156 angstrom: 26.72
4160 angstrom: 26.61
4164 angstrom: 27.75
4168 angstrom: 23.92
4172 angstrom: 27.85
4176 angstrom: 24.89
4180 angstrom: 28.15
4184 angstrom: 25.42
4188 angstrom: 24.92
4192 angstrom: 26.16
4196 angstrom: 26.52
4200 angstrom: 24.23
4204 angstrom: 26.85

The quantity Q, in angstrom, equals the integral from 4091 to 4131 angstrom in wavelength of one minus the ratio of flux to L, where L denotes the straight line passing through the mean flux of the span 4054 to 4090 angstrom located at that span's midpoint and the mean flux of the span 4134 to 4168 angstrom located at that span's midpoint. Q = 0.87 angstrom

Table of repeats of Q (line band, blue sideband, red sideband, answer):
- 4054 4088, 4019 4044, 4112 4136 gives 1.6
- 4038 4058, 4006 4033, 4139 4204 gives -0.4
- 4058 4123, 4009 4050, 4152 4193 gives 3.2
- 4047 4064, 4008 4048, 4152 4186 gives 0.4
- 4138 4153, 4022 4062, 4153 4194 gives 0.2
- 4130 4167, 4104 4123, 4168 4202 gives -1.2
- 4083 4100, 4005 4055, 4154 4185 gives 0.7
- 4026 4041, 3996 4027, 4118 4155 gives 0.6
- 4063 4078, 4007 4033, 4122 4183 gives 0.8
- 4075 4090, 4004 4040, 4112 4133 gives 0.6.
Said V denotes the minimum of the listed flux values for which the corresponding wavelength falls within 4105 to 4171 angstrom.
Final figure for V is 22.02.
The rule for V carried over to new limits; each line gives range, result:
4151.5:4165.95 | 23.32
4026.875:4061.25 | 24.13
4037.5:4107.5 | 23.4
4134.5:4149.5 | 23.42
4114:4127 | 25.42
